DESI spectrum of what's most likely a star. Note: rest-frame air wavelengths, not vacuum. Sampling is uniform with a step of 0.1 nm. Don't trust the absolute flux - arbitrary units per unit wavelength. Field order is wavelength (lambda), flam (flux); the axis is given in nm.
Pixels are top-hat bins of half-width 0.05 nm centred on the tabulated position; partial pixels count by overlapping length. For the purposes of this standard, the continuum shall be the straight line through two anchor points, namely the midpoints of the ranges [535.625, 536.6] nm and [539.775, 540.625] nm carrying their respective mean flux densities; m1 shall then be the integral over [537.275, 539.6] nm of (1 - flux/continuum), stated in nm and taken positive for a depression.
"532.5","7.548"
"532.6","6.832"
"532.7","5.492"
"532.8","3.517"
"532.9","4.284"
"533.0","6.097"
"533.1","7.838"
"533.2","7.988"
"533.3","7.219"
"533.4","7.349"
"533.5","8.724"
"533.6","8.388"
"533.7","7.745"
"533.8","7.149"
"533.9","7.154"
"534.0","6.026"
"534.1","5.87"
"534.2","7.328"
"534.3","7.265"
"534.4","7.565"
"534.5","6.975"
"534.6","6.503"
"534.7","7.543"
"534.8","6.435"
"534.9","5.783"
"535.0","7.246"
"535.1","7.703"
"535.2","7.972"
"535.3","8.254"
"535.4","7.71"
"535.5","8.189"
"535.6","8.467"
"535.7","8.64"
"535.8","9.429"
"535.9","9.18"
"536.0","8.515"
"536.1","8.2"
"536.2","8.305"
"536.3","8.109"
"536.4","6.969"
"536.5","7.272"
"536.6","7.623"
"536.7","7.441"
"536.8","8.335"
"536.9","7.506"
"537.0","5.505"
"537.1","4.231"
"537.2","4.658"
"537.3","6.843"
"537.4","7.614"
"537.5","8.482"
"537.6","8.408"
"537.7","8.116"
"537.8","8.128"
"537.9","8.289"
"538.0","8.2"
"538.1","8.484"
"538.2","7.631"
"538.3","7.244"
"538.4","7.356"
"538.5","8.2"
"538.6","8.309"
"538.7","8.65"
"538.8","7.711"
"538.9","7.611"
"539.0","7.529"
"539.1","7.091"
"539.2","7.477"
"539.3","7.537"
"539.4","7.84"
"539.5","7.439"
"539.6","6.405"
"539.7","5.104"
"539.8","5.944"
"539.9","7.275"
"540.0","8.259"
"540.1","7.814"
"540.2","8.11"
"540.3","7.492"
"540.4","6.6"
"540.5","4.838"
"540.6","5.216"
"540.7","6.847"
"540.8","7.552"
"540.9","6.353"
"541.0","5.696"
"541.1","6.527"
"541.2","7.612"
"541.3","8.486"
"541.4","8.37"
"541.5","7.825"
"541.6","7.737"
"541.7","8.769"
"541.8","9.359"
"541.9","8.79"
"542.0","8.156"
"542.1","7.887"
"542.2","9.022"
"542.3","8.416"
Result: -0.10 nm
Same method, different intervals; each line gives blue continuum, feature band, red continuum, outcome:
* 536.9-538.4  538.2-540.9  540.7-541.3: -0.05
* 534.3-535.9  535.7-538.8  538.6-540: -0.11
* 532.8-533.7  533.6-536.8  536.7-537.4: -0.43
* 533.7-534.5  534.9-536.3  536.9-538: -0.23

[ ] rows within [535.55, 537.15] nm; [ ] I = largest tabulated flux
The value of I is 9.429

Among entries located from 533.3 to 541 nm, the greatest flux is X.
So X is 9.429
